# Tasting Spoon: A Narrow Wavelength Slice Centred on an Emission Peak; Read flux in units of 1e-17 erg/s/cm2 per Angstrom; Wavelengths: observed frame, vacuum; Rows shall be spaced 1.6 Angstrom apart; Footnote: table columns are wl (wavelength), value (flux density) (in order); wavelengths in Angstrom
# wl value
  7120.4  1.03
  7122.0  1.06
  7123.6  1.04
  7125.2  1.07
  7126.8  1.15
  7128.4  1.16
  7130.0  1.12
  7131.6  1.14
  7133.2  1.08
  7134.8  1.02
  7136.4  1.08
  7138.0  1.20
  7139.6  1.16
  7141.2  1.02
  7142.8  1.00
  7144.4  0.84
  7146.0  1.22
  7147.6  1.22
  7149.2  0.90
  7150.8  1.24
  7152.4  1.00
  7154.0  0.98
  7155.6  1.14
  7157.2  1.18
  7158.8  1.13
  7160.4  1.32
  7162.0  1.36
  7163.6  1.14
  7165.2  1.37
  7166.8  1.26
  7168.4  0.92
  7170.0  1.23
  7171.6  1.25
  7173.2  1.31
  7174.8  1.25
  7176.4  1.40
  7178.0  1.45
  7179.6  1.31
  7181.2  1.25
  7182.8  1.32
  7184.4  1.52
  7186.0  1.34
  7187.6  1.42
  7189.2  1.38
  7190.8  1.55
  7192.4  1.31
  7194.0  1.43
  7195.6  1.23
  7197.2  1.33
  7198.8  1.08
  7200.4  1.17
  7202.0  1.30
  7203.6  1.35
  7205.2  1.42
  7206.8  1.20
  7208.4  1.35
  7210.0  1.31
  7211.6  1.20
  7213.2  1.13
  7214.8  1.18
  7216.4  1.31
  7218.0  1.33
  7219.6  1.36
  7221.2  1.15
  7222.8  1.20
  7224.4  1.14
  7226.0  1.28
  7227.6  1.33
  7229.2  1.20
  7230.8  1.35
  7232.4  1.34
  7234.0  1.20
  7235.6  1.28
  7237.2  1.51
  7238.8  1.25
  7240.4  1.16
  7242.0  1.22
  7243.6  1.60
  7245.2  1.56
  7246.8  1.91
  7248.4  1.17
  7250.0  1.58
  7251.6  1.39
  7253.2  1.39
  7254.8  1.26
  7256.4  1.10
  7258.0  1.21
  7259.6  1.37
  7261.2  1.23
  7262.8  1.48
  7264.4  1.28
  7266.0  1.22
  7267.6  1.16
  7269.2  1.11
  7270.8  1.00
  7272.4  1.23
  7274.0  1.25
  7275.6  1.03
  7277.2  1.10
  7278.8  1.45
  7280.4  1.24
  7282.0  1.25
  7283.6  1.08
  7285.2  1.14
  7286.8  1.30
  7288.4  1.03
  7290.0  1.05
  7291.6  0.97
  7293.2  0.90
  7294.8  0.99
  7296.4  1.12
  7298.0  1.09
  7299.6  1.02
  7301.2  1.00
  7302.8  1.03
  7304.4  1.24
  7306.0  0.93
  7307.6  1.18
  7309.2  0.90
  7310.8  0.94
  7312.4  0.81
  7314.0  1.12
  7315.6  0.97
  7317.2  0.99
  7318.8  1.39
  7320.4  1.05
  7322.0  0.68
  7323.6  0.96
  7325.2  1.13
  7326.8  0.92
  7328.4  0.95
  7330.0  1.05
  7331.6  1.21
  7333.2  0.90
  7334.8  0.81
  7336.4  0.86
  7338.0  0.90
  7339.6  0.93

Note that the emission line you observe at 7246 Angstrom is C III]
